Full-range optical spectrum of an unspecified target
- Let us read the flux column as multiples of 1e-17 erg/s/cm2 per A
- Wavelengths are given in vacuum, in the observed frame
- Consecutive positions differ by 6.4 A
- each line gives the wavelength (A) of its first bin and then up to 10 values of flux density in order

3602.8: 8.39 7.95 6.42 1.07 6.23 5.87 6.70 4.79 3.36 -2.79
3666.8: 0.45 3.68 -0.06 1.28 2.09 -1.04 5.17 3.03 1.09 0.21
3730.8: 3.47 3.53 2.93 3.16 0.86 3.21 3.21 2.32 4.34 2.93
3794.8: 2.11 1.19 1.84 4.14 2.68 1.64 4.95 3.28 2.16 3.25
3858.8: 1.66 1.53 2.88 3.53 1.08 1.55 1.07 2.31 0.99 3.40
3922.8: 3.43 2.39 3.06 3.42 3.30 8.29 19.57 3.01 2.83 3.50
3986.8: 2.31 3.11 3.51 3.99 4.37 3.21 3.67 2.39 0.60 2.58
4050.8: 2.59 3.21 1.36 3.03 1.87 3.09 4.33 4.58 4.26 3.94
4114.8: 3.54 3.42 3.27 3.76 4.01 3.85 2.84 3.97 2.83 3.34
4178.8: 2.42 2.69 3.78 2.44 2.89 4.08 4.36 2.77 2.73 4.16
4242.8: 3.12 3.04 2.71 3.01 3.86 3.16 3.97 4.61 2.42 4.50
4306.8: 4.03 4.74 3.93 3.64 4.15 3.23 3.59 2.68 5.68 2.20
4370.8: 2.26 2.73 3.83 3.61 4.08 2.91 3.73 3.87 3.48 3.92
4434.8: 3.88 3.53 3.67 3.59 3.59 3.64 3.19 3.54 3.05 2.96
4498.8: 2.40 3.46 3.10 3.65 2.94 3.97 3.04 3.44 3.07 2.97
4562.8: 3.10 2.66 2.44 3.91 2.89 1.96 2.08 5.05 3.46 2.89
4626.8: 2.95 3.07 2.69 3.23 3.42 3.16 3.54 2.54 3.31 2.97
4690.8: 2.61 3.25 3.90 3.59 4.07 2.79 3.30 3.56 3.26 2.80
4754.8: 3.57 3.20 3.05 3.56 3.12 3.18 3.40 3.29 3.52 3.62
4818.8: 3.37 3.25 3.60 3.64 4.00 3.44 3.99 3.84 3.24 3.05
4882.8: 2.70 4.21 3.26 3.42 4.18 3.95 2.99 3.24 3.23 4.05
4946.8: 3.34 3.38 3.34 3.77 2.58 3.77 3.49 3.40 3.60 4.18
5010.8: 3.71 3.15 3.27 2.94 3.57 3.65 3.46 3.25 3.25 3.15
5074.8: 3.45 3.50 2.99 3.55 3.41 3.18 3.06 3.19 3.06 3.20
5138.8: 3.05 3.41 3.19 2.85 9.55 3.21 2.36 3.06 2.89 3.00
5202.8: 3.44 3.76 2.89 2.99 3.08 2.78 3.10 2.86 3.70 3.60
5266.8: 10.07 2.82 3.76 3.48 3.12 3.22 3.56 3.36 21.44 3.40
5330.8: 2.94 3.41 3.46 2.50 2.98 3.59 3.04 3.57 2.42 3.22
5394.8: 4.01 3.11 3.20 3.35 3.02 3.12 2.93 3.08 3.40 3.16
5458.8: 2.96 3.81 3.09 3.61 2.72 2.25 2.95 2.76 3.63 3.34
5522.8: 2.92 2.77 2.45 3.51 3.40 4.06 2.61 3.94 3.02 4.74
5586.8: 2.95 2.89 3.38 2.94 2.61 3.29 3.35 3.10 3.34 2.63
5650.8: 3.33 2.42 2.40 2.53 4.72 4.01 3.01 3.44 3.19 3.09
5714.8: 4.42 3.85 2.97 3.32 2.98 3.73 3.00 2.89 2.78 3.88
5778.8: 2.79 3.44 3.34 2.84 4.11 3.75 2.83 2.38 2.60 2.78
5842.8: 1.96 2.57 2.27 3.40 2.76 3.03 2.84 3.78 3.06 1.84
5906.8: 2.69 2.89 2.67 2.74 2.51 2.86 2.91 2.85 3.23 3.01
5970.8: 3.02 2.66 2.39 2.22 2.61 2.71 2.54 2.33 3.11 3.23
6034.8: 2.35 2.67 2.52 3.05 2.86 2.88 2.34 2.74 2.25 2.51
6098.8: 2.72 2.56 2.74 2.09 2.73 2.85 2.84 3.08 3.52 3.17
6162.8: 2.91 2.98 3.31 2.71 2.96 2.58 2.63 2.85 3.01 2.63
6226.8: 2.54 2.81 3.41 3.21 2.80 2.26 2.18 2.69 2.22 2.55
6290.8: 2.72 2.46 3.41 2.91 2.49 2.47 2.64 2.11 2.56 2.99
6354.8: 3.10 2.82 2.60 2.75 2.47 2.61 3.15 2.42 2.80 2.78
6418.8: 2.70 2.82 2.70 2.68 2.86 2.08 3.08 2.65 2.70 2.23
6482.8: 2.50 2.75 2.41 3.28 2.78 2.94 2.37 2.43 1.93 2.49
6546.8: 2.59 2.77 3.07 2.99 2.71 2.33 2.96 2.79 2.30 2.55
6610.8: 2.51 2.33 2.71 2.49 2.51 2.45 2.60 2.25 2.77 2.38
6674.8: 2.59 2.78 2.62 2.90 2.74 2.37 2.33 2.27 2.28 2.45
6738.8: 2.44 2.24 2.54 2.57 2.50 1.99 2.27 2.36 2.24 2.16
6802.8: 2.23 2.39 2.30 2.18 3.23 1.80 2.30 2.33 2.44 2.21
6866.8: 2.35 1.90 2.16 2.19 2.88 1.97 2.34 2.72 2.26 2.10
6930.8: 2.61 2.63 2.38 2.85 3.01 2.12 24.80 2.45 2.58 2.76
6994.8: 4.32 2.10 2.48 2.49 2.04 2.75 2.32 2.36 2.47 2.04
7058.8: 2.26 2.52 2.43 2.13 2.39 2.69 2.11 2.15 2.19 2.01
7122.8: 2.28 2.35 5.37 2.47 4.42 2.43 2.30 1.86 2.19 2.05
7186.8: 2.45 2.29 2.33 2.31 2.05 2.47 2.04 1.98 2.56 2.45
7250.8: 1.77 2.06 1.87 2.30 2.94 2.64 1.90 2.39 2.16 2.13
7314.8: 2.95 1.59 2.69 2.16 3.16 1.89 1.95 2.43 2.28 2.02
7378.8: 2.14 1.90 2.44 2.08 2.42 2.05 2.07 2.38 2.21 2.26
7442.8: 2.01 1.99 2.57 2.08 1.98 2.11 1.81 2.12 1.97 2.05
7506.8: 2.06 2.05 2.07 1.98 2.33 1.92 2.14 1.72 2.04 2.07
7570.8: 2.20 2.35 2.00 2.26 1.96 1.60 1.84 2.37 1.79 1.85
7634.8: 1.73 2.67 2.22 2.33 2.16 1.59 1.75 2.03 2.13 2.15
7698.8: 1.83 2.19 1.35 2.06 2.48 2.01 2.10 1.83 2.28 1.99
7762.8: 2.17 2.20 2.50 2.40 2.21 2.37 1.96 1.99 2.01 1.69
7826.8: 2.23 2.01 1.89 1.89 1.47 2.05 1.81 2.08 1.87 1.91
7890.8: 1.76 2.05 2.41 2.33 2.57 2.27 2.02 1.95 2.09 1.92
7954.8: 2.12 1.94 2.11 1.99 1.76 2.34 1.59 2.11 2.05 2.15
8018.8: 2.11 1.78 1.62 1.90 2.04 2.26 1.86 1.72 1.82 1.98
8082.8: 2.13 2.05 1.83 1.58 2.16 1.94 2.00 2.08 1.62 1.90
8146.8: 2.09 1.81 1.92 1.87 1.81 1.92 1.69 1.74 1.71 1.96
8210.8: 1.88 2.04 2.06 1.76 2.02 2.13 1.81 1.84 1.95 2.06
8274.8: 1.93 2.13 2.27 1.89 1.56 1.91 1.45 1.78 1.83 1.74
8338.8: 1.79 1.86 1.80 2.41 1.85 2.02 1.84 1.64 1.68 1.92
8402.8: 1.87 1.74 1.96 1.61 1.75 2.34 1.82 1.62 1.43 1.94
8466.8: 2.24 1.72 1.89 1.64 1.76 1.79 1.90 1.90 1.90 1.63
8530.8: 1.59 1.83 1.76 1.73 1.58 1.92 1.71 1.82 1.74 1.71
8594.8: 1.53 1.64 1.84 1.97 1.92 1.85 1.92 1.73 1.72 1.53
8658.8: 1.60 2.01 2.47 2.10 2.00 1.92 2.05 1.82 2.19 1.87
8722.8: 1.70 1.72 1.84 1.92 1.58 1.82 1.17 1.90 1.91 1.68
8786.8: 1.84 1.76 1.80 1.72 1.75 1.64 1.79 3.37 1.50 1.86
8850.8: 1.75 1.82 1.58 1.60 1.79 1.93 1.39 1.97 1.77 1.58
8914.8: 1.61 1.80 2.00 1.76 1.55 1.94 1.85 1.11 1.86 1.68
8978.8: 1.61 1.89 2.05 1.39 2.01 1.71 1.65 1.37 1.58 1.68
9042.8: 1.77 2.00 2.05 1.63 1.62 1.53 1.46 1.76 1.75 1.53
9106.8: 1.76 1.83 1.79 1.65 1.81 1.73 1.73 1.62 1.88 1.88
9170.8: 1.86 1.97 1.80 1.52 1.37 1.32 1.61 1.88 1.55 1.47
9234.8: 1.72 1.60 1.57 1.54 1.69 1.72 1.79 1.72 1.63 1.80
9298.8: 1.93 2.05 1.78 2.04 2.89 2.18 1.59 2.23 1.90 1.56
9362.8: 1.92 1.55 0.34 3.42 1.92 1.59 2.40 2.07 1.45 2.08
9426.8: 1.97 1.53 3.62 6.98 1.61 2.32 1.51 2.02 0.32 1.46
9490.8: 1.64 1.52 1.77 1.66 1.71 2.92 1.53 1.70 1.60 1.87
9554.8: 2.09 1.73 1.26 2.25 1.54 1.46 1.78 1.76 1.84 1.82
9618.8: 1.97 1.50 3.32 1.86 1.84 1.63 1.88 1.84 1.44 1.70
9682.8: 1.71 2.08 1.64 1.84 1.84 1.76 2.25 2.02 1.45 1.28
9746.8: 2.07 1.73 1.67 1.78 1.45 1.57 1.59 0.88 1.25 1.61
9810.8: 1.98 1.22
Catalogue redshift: 0.062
